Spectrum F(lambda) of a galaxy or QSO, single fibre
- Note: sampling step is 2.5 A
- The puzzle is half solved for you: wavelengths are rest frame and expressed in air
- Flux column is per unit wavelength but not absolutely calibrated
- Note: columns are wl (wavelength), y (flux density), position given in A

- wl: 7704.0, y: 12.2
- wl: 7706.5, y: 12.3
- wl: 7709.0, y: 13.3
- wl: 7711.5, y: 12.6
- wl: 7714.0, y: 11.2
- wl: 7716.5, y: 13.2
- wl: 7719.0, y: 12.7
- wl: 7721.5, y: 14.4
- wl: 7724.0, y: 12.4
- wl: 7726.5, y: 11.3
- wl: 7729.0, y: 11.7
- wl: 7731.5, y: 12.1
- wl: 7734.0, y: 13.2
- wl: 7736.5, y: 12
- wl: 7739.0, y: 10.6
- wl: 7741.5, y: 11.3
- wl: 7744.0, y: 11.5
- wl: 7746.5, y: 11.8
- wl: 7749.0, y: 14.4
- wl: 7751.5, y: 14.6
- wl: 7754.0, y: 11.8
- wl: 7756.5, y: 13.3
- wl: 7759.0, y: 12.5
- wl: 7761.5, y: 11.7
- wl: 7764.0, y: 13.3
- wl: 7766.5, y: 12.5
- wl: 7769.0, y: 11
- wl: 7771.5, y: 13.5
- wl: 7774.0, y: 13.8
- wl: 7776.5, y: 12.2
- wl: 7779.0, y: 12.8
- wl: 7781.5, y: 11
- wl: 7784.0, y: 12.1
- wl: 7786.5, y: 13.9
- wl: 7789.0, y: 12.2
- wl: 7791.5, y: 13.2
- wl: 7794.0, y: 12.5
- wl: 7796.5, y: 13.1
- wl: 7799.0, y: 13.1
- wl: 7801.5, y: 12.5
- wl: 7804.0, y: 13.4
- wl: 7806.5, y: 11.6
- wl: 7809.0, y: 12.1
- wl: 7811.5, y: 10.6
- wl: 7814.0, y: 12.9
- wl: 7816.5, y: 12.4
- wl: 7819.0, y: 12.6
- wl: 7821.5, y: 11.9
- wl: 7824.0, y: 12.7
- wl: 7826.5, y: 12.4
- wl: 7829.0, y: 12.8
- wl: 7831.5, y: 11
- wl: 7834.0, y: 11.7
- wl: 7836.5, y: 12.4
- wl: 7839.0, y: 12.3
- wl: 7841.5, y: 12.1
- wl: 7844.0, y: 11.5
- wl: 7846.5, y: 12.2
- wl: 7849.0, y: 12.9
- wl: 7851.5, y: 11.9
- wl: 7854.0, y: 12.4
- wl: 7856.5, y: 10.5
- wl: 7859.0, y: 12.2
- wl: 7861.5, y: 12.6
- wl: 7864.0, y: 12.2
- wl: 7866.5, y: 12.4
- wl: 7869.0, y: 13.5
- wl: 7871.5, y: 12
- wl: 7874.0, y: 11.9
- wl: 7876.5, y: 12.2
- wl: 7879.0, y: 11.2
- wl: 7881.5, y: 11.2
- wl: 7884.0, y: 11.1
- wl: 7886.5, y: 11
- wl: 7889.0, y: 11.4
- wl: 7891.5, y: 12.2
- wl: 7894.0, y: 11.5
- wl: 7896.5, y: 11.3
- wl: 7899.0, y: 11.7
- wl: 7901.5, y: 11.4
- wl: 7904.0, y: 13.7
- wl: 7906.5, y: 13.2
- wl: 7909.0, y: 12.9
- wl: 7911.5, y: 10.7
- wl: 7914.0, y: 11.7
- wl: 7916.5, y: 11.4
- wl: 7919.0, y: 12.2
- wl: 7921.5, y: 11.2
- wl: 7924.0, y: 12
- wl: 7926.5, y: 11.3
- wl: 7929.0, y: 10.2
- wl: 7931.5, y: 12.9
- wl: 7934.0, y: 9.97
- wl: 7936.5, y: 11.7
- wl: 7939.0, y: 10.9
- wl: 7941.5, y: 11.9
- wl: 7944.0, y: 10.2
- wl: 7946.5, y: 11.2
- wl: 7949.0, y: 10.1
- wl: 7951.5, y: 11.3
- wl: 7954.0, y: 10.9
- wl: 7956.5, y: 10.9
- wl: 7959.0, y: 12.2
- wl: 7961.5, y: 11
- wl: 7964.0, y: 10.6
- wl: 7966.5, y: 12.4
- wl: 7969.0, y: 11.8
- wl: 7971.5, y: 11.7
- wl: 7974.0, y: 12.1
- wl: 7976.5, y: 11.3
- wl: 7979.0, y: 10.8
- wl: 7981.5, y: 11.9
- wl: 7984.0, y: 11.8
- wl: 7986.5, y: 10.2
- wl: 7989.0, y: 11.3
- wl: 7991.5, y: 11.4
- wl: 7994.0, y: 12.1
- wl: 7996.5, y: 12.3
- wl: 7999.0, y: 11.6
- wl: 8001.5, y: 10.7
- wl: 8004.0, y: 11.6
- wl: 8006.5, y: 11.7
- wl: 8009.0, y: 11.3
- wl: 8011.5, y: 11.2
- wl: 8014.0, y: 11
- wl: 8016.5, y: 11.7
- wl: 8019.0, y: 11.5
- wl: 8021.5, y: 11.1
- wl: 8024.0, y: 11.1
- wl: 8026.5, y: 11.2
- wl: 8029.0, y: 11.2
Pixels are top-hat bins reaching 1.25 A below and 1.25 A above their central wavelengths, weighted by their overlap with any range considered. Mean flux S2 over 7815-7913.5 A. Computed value 12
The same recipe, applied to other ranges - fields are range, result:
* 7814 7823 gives 12.4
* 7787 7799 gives 12.9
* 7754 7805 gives 12.7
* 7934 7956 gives 11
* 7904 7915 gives 12.3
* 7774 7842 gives 12.4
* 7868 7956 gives 11.6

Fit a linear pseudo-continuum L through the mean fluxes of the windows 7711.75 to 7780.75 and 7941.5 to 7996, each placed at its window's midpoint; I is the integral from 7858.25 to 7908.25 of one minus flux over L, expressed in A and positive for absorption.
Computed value -1.0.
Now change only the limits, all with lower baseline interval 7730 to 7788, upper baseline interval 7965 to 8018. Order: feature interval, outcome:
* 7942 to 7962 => 1.1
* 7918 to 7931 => 0.4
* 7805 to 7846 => 0.4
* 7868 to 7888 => 0.4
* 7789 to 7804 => -0.7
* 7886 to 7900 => 0.4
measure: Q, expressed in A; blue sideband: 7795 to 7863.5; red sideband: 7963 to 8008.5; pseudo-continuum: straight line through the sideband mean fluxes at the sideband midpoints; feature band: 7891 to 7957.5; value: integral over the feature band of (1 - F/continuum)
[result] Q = 1.68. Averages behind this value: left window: 12.2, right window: 11.5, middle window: 11.5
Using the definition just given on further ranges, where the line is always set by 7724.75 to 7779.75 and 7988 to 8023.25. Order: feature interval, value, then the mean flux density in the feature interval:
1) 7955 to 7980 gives 0.3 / 11.5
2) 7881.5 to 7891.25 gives 0.5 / 11.3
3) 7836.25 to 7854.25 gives -0.2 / 12.2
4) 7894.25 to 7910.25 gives -0.6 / 12.3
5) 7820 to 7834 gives 0.0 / 12.1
